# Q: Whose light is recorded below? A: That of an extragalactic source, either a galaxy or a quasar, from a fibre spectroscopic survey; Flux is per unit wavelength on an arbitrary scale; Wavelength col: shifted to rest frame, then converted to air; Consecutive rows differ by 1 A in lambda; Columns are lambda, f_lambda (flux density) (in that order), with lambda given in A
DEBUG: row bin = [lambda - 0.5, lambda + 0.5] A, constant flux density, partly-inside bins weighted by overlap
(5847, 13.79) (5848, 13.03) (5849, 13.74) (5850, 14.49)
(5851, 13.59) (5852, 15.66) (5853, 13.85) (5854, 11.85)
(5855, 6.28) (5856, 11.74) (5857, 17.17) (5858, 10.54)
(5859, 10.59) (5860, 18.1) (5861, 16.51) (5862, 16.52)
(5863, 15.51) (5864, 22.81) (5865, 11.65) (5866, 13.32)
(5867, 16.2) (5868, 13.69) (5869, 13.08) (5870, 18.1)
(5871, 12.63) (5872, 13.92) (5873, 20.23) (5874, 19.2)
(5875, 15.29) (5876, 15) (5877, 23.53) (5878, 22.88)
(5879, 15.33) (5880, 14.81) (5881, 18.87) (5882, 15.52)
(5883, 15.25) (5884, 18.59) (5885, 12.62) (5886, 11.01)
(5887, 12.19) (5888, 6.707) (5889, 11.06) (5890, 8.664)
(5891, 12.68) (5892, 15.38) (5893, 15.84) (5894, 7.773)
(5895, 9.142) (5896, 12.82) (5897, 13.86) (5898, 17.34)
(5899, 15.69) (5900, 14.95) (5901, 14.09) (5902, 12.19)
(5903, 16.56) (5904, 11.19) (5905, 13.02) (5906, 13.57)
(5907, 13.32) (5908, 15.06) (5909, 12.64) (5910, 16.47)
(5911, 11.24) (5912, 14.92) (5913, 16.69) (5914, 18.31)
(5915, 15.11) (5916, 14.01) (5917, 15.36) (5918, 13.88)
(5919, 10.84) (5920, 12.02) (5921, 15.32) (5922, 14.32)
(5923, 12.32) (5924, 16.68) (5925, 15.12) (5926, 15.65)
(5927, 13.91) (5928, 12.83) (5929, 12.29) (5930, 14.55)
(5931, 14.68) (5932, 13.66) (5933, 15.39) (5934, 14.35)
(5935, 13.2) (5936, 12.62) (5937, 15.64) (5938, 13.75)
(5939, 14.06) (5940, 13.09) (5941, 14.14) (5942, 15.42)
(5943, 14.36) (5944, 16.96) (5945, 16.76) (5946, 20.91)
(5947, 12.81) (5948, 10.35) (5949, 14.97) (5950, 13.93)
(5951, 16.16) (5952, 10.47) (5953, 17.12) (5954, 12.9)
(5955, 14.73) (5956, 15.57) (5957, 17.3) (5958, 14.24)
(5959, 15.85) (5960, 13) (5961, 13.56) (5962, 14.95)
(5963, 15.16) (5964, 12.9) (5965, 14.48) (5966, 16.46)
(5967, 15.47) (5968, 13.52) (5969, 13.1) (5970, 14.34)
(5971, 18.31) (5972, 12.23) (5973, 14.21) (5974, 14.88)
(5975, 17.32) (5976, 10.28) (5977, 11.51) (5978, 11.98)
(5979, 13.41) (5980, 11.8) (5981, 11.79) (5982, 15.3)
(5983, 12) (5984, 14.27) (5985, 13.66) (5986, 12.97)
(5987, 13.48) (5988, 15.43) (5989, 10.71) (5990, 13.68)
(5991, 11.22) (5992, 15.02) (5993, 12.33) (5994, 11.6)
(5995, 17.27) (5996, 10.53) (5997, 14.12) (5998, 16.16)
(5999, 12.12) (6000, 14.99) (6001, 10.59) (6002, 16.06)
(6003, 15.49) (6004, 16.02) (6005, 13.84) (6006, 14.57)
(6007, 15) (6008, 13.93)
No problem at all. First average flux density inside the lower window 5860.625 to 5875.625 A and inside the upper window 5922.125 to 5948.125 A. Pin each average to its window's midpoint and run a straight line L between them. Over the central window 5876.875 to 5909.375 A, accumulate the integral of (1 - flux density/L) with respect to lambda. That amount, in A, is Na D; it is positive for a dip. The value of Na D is 3.0 A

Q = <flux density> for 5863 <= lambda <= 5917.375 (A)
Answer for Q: 14.7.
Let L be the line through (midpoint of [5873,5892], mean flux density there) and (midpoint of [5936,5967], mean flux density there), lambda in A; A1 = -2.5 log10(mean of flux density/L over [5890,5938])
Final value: 0.07 mag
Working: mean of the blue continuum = 15.1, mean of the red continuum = 14.7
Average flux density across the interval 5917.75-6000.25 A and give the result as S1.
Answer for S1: 14.1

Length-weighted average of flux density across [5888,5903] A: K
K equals 12.9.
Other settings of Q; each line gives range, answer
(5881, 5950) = 14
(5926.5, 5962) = 14.5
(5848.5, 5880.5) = 15.2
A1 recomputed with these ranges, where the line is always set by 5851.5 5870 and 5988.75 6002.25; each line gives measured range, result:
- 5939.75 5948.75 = -0.10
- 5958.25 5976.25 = -0.08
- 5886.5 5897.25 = 0.23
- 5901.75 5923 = -0.01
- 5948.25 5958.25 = -0.08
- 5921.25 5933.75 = -0.04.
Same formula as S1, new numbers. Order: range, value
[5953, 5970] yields 14.6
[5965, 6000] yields 13.6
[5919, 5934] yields 14.1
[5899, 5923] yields 14.1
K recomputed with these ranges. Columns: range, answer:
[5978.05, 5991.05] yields 13.1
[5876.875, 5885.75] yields 17.1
